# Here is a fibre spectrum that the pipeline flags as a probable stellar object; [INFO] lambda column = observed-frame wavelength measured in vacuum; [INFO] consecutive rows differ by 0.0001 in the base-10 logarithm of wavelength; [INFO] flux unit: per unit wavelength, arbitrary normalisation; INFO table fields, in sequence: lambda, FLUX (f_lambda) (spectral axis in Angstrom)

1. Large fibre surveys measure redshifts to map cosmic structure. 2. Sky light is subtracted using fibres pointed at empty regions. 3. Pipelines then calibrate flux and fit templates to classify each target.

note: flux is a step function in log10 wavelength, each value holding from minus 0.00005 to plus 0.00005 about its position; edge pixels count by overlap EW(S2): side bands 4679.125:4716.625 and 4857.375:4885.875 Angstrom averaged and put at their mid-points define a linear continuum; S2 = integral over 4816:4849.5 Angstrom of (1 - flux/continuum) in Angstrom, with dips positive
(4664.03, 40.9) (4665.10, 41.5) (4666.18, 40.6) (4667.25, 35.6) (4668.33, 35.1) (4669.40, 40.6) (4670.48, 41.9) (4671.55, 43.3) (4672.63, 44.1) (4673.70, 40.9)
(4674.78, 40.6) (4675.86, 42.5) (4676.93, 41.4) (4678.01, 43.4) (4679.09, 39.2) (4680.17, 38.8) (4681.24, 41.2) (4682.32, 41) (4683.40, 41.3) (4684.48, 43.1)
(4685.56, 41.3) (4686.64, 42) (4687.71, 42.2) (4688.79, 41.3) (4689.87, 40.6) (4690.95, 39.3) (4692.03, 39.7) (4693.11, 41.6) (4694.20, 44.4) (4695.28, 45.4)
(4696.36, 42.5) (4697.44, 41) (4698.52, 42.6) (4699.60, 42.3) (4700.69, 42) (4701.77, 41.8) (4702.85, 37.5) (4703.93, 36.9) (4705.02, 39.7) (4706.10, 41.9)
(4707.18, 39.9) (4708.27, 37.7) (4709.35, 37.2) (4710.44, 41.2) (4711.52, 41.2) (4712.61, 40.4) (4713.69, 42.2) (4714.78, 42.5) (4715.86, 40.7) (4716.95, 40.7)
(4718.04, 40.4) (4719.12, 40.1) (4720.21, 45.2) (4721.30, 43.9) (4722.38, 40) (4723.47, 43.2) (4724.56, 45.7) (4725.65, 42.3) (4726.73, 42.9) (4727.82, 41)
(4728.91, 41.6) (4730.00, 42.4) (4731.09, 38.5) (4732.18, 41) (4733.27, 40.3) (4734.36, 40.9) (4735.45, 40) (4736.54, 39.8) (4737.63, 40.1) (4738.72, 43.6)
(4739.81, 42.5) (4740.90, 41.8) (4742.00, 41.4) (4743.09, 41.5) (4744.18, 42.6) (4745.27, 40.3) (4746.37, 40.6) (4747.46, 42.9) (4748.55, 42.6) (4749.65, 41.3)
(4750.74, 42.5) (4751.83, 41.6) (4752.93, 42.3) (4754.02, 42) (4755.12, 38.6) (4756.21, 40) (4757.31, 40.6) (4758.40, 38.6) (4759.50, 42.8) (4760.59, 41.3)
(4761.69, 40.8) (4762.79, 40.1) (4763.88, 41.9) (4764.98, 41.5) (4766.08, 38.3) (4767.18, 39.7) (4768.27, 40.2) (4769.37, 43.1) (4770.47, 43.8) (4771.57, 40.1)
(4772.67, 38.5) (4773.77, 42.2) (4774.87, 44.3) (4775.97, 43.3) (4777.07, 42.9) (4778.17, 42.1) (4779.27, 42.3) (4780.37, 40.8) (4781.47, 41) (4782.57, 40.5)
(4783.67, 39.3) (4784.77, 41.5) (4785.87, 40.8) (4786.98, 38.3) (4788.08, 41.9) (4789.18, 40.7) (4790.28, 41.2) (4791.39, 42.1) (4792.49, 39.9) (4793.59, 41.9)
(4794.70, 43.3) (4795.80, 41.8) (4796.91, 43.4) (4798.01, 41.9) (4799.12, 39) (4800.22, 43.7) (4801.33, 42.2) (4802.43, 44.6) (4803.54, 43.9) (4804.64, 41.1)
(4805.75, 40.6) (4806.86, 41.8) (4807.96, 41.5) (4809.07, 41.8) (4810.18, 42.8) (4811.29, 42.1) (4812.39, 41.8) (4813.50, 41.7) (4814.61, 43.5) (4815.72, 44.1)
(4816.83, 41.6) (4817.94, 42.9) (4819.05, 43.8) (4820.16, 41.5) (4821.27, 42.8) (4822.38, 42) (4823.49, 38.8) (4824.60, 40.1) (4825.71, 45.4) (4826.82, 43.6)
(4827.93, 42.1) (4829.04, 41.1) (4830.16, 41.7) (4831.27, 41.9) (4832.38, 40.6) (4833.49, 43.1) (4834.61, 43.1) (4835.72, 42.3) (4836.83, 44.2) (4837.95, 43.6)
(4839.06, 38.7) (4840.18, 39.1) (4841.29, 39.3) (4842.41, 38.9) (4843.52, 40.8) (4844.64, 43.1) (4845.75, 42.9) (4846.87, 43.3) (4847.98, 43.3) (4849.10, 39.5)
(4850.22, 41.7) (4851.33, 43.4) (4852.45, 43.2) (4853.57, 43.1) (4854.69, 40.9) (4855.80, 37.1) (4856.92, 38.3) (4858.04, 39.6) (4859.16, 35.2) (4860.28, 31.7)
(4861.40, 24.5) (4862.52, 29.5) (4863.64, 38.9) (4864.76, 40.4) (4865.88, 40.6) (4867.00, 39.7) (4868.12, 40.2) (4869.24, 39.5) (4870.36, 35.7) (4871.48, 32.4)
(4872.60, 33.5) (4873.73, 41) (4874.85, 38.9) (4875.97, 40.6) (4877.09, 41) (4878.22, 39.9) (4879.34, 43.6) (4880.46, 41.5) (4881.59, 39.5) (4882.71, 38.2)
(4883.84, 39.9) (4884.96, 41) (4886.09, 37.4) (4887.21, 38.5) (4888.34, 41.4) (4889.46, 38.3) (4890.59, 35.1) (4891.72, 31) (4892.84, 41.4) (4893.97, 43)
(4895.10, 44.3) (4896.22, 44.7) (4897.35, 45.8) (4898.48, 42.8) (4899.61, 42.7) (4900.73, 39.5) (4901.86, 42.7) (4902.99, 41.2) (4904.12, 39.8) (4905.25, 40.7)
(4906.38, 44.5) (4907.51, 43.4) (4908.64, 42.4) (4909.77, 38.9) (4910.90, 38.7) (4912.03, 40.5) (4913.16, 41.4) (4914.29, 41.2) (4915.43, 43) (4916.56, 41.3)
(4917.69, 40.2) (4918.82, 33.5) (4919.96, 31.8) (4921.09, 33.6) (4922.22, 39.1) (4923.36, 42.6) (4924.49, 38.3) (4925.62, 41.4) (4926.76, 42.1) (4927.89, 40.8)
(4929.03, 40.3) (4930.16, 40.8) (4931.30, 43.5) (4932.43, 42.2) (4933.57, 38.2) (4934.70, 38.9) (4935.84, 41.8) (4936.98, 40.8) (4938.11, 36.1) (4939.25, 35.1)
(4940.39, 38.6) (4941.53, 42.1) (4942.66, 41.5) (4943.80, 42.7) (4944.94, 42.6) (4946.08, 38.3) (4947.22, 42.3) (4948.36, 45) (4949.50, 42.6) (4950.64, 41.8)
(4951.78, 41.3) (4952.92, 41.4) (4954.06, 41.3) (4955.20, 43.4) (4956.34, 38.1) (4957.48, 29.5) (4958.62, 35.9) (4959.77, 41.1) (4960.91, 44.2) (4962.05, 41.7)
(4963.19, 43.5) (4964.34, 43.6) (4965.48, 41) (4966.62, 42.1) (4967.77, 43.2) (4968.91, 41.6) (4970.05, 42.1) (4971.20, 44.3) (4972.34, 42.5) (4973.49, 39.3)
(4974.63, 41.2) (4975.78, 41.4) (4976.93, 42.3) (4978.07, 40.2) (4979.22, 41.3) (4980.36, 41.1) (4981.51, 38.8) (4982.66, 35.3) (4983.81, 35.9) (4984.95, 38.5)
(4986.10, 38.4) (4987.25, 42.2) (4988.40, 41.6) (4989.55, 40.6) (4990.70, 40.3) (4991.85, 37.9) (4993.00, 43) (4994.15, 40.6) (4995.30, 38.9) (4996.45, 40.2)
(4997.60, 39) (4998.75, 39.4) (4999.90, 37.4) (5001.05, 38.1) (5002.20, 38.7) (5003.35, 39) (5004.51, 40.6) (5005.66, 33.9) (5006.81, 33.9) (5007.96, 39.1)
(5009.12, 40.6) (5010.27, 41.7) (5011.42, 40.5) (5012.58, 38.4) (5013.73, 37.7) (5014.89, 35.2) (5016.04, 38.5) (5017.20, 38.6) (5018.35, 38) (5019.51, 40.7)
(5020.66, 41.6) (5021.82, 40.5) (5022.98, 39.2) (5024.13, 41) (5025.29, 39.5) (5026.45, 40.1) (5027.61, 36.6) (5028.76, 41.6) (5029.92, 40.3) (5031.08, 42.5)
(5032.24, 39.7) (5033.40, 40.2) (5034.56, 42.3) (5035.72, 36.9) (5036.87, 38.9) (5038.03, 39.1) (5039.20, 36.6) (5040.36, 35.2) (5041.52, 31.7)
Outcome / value -2.9 Angstrom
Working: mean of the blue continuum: 41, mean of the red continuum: 37.9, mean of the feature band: 41.9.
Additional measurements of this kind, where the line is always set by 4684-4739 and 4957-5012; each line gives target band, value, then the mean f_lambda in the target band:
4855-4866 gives 1.4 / 35.5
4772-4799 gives -0.3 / 41.4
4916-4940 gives 0.6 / 39.2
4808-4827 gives -0.7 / 42.3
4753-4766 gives 0.1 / 40.7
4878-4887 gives 0.1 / 40.1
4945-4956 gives -0.5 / 41.9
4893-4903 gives -0.7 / 43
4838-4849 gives -0.1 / 41.1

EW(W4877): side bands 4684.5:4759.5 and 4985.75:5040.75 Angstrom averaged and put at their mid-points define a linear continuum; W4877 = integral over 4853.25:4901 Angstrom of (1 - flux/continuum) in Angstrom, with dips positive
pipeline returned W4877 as 1.6 Angstrom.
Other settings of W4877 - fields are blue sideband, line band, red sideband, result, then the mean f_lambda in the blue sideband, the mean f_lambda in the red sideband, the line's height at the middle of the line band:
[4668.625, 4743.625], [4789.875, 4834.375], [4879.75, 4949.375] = -1.4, 41.3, 40.3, 40.8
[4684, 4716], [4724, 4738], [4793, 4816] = 0.1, 41.1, 42.3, 41.4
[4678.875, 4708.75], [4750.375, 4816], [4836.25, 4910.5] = -1.7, 41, 39.9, 40.4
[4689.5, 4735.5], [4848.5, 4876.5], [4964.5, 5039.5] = 1.7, 41.2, 39.7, 40.5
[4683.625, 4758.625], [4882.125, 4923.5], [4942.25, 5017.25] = 0.4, 41.3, 40.1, 40.5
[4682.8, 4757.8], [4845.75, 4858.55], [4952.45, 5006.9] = -0.2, 41.3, 40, 40.7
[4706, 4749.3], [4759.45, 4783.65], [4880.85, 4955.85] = -0.1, 41.4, 40.5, 41.2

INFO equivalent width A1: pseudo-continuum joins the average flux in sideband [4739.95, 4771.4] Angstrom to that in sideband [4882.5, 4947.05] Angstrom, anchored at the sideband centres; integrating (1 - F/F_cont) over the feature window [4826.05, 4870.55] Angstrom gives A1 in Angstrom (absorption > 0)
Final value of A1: 0.7 Angstrom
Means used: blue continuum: 41.2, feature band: 40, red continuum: 40.2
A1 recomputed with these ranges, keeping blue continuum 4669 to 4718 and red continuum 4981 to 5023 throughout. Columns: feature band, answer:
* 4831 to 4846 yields -0.51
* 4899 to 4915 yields -0.65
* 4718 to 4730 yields -0.45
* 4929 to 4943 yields -0.18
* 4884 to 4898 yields -0.14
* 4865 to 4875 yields 0.48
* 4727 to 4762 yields -0.34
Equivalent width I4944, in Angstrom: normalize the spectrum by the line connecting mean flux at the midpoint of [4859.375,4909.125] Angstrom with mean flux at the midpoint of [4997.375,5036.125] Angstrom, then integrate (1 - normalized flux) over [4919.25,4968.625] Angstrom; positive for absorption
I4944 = -1.39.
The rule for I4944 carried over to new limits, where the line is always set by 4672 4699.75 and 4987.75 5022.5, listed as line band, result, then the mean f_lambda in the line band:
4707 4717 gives 0.3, 40.4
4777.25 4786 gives 0.0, 41.2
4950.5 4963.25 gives -0.2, 40.1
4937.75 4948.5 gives -0.2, 40.3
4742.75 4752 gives -0.1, 41.8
